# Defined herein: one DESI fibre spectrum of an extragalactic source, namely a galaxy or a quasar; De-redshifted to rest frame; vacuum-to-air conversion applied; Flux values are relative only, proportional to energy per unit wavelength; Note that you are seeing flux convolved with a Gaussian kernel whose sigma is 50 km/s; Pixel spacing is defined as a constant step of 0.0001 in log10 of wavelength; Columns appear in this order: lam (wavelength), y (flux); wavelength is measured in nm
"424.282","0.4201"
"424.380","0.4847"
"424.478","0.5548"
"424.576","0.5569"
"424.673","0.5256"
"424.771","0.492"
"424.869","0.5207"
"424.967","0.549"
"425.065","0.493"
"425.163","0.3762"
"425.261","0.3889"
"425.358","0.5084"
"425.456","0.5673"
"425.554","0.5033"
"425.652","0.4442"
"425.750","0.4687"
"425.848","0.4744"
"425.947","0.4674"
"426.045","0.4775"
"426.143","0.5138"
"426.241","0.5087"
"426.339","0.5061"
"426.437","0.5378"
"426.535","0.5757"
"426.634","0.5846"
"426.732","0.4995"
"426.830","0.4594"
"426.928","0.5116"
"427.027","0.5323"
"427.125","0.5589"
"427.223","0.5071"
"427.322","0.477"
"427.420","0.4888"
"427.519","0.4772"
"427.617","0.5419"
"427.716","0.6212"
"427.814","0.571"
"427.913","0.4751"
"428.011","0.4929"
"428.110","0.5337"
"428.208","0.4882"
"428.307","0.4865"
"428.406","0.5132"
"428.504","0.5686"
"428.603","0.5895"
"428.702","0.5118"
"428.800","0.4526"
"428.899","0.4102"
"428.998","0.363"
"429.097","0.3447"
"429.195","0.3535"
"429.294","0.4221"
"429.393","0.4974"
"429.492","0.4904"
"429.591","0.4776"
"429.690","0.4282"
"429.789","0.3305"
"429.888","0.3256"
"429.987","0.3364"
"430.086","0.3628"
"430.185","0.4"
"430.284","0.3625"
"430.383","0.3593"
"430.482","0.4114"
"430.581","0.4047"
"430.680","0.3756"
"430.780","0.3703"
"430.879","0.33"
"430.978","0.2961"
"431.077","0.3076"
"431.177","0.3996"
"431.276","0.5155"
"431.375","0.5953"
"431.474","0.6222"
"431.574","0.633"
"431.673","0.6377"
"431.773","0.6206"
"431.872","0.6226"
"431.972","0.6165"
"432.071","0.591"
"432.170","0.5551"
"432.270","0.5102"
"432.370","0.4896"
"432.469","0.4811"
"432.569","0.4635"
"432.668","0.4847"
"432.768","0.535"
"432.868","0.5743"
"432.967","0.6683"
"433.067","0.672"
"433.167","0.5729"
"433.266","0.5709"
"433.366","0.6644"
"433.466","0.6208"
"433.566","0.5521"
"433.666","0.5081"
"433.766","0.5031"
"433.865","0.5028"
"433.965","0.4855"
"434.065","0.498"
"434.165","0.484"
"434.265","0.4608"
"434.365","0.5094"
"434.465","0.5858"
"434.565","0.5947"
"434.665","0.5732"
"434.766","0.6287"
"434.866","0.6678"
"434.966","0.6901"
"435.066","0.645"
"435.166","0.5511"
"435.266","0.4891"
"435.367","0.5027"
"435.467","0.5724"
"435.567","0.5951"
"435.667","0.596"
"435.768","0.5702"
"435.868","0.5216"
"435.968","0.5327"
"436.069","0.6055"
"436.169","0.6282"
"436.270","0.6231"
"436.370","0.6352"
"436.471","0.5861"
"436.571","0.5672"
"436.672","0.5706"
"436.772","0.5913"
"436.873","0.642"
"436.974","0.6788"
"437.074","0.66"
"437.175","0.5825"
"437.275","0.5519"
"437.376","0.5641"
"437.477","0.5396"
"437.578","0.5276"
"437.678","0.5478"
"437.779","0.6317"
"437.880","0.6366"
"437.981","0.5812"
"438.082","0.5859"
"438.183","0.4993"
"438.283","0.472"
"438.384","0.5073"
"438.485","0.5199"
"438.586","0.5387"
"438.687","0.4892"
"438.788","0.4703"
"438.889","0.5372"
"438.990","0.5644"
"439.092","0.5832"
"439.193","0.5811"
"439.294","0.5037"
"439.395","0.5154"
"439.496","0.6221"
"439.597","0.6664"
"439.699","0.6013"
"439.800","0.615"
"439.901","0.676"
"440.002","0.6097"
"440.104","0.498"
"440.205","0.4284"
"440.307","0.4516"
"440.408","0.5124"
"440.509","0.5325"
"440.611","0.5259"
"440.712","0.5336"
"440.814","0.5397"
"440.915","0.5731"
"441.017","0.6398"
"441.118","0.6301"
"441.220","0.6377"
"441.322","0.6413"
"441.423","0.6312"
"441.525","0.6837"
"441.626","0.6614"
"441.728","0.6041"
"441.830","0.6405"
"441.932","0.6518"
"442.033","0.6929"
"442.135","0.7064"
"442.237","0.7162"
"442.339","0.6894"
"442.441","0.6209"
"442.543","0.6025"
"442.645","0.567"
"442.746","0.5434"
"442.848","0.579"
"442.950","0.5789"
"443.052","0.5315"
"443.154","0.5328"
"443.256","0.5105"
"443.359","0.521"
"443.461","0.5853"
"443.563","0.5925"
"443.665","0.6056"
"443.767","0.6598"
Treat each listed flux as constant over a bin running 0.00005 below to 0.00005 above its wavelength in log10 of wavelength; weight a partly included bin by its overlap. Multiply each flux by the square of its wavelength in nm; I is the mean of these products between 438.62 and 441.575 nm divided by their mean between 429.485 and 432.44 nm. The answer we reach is 1.29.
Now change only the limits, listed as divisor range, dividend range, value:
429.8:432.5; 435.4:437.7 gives 1.30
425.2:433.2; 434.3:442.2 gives 1.24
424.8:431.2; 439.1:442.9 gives 1.38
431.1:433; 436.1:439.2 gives 1.06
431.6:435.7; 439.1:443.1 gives 1.09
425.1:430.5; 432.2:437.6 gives 1.25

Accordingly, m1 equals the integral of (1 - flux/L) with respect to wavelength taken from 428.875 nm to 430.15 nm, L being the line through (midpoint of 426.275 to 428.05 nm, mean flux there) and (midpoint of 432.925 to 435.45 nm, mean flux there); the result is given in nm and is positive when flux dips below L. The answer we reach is 0.34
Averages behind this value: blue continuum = 0.523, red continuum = 0.568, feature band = 0.395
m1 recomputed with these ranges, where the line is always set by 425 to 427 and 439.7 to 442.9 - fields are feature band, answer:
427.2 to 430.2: 0.290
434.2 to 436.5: -0.085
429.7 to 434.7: 0.375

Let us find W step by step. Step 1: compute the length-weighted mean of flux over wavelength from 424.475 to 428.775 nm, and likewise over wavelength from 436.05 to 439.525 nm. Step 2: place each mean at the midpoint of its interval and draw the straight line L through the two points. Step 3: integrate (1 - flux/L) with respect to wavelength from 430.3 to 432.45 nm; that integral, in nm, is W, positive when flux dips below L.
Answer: 0.20 nm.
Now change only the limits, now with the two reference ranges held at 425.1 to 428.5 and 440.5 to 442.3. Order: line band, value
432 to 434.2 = 0.05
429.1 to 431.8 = 0.54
